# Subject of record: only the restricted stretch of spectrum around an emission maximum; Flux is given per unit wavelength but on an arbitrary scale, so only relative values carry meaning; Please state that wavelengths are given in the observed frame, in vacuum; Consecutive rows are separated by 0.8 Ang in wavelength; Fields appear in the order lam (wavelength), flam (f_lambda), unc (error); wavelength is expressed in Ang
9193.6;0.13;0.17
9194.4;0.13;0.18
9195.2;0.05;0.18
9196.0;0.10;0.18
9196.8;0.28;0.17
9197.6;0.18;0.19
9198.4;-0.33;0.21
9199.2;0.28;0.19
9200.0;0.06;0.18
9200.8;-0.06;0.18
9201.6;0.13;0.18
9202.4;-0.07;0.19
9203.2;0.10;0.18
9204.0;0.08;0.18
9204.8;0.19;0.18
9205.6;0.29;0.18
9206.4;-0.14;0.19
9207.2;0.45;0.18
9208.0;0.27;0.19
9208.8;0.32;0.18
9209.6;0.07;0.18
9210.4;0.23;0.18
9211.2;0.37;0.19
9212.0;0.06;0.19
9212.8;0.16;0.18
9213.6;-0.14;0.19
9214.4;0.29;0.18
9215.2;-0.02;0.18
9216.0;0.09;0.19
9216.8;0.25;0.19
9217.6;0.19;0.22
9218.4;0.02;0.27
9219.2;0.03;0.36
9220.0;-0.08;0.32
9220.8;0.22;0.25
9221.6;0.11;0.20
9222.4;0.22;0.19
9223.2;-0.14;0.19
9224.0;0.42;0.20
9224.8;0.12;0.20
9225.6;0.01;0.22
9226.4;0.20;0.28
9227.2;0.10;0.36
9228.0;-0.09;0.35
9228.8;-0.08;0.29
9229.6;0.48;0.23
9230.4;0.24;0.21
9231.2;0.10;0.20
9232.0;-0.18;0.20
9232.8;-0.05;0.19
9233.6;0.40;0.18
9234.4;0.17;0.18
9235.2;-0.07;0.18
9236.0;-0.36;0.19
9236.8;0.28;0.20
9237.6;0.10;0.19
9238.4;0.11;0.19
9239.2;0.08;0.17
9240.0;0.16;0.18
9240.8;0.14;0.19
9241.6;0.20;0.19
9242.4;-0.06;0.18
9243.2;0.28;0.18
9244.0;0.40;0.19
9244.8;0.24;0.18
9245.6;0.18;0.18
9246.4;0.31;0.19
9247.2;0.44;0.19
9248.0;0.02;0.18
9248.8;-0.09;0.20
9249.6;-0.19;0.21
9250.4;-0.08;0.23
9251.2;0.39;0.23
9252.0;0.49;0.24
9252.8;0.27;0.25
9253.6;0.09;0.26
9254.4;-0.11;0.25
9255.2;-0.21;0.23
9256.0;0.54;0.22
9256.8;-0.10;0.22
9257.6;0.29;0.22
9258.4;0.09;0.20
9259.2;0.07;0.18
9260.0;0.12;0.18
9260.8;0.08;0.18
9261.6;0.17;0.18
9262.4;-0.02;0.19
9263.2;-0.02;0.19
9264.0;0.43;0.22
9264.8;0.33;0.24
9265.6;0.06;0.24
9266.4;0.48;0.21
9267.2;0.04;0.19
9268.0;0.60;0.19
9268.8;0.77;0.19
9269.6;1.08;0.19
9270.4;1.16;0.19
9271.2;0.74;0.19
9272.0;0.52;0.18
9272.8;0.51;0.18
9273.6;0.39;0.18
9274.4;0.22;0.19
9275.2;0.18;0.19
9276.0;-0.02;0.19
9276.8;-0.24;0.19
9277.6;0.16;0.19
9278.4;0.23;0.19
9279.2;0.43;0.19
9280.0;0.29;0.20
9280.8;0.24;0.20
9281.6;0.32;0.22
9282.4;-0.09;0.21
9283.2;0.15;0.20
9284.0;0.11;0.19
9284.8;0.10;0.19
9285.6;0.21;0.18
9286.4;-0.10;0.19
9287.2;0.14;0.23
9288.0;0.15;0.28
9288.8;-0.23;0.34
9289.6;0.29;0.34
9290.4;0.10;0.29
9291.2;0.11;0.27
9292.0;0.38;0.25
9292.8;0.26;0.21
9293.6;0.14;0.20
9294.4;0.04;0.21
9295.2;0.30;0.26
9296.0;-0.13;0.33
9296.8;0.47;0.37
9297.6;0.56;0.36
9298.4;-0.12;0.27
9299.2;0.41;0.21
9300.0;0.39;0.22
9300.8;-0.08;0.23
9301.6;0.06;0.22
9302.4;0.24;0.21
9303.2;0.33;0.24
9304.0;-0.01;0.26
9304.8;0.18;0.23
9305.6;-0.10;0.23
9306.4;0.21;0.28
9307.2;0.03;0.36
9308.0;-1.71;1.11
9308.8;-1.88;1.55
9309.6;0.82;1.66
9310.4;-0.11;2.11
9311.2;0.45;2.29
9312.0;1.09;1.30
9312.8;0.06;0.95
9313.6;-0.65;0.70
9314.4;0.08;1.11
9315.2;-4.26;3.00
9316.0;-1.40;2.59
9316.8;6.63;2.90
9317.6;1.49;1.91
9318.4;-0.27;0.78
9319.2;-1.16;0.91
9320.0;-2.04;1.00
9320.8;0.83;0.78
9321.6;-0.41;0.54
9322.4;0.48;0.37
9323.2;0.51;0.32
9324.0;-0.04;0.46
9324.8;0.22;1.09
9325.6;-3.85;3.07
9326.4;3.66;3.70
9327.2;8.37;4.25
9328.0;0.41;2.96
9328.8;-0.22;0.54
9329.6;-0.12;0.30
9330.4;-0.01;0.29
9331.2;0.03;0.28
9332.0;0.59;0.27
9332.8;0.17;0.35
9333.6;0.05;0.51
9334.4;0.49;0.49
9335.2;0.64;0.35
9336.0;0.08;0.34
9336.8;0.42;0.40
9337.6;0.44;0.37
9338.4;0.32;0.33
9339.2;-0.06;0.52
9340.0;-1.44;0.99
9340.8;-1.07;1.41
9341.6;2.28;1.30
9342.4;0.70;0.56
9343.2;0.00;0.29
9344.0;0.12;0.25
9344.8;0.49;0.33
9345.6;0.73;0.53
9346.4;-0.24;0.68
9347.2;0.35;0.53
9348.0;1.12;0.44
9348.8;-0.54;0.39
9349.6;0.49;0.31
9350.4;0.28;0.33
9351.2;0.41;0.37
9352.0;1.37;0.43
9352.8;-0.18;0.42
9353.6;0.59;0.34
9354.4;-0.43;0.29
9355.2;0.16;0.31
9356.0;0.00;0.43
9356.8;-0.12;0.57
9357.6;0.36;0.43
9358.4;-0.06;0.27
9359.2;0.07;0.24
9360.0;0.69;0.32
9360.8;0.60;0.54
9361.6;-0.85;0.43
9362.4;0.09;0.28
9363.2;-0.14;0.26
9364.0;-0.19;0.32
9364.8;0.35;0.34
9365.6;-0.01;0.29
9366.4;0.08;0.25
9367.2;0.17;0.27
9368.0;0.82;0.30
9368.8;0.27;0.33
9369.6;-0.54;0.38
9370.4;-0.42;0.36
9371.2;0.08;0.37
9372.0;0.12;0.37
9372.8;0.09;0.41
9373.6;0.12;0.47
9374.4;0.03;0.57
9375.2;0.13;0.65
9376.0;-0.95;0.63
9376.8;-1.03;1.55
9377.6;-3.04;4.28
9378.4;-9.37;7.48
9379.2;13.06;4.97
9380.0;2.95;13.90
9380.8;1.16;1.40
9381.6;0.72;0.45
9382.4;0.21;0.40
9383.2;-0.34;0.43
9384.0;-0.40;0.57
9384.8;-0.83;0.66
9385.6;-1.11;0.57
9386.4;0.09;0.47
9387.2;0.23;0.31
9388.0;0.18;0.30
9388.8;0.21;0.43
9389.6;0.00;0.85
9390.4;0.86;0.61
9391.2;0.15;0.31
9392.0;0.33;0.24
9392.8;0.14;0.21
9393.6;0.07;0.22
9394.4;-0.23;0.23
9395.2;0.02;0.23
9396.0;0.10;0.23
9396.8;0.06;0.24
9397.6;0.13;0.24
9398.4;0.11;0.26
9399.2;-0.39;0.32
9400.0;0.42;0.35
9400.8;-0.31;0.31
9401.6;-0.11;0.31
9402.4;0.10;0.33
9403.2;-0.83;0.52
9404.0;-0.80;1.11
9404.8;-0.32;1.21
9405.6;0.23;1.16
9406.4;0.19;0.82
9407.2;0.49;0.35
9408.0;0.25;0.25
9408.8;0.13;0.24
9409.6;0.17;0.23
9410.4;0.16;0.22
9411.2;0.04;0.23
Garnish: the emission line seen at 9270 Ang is H-beta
